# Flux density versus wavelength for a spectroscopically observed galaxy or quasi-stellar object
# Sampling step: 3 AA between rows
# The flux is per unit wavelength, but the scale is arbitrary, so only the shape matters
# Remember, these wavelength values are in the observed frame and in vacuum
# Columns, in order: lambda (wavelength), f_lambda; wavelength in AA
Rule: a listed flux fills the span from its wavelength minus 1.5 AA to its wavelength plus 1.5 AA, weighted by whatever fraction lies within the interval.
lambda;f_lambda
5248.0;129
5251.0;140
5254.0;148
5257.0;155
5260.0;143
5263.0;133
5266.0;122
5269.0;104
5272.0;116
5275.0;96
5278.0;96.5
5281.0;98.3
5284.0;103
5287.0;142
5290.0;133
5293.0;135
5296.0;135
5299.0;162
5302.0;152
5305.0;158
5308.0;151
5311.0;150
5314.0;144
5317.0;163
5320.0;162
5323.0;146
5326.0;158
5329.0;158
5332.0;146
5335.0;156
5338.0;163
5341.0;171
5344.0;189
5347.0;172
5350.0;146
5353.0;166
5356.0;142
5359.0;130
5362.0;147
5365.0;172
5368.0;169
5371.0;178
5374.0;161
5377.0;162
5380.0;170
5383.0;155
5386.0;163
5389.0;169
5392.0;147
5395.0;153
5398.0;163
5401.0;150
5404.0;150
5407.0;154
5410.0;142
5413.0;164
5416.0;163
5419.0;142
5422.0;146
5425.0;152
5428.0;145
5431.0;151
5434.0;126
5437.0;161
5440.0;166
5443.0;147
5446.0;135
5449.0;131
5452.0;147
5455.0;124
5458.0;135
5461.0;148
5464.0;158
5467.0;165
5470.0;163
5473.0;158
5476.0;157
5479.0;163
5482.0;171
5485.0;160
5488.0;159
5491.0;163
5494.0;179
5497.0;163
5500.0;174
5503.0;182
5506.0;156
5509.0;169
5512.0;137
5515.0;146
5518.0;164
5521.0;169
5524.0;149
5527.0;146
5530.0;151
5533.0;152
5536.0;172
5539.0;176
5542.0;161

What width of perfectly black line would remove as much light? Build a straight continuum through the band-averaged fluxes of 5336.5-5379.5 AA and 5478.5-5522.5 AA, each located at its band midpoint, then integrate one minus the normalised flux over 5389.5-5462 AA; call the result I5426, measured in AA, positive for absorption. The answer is 6.68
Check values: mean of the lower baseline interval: 162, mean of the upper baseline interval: 164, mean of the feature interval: 148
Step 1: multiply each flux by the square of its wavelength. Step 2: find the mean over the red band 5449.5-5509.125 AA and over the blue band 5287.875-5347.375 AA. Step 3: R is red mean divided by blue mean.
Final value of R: 1.1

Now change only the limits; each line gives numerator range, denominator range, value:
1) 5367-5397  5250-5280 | 1.36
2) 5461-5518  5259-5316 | 1.34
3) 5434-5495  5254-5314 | 1.25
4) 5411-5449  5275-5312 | 1.18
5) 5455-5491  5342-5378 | 1.01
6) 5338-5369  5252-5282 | 1.36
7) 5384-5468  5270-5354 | 1.08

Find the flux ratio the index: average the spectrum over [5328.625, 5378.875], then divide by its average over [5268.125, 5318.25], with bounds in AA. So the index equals 1.22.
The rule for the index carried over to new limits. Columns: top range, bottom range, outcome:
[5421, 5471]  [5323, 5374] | 0.92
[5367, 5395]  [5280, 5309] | 1.19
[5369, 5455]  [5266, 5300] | 1.28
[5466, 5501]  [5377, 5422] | 1.05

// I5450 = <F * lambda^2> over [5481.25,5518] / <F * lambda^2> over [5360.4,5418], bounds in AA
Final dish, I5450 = 1.07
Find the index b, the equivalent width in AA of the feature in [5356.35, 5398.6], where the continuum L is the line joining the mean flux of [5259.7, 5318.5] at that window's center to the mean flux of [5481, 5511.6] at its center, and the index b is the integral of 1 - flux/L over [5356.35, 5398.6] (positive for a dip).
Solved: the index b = -3.7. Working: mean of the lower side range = 132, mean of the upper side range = 166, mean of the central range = 159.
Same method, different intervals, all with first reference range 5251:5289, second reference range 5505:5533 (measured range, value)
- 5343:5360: -3.18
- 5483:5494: -0.99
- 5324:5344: -4.62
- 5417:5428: -0.43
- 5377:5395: -3.05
